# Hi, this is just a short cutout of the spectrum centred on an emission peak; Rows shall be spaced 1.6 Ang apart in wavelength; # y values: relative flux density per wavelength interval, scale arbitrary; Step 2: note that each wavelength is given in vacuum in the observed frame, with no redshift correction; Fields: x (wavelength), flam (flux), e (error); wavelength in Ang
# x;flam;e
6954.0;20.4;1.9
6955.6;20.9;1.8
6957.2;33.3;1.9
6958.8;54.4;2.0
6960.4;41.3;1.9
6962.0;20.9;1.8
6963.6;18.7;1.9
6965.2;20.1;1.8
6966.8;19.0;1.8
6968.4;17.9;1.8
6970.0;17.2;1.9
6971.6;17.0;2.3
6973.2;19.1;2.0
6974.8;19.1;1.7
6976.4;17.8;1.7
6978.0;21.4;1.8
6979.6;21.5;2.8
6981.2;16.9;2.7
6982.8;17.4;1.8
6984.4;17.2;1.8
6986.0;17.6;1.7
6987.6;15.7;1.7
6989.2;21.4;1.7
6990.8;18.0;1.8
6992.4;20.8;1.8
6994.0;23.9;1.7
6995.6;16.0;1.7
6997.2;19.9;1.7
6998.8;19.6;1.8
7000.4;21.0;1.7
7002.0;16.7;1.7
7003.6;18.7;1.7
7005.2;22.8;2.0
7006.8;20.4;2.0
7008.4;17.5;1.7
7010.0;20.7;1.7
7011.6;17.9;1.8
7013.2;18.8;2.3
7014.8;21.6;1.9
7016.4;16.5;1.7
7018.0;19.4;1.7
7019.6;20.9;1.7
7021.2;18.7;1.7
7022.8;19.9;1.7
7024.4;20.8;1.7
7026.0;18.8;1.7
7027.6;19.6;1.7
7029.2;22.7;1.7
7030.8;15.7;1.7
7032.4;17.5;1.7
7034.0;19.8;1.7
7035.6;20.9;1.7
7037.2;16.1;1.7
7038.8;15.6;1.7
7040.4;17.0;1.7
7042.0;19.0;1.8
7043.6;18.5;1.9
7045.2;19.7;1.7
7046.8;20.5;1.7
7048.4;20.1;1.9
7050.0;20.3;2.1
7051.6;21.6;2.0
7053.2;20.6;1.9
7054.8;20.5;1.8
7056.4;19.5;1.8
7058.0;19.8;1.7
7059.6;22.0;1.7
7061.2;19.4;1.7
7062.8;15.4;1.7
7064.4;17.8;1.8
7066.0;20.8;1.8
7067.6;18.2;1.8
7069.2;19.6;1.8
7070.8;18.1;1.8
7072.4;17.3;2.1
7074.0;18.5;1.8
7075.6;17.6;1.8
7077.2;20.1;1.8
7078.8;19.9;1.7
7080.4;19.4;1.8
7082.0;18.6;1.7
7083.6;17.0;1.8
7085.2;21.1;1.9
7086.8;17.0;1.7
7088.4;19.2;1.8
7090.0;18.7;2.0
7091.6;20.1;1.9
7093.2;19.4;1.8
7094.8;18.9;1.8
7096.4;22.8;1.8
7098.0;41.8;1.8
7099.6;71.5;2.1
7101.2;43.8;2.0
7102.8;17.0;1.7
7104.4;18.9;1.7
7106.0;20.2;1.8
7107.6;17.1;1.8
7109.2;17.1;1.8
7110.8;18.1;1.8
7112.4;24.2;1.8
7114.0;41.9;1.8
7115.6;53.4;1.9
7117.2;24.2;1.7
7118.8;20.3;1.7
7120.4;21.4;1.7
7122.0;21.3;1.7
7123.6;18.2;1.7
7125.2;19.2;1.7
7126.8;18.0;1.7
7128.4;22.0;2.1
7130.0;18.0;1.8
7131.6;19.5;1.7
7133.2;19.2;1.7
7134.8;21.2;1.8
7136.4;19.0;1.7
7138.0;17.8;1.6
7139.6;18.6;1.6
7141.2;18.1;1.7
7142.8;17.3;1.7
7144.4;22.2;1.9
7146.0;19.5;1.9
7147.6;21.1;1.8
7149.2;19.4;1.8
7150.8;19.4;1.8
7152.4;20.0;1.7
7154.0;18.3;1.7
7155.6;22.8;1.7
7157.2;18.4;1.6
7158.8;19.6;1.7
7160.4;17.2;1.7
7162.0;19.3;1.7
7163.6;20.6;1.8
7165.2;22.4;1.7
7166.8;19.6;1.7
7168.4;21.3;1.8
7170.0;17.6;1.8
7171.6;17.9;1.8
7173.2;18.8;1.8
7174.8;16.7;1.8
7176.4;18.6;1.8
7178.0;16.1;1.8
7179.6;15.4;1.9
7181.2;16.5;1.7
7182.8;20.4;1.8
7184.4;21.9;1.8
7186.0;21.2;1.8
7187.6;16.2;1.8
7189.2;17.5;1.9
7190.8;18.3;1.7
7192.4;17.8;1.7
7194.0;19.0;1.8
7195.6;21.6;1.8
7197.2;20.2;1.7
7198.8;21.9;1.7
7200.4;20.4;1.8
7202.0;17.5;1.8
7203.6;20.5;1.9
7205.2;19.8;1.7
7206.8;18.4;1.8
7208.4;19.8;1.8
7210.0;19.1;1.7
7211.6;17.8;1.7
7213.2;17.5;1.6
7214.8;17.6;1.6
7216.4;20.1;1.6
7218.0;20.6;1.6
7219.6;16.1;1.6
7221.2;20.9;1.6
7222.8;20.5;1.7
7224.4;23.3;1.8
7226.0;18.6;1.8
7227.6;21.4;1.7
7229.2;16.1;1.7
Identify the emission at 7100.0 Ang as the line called [S II] 6716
